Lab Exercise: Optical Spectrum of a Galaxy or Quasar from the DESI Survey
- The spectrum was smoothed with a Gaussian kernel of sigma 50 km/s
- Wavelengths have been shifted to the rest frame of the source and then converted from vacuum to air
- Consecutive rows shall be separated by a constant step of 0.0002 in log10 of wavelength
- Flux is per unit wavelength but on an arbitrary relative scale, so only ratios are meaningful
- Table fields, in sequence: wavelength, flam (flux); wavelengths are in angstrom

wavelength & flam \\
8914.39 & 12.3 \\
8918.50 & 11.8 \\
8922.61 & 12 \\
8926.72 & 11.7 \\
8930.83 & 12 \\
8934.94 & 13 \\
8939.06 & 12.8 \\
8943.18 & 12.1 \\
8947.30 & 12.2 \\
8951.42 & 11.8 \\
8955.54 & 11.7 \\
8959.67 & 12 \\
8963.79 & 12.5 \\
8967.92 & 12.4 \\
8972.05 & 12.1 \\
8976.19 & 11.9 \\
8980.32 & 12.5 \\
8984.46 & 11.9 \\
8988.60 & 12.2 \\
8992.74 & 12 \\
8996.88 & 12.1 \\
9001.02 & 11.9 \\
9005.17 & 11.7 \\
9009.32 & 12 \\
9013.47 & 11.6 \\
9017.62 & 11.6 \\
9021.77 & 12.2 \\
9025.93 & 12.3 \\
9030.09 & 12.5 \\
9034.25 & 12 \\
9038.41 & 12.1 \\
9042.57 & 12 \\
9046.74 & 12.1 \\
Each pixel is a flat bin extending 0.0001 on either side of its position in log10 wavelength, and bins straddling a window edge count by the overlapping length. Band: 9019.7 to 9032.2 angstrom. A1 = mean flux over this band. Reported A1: 12.3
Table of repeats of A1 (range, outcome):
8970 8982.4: 12.2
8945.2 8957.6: 11.9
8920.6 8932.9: 11.9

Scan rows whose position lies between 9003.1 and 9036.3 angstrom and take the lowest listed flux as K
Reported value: 11.6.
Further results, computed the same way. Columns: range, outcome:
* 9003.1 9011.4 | 11.7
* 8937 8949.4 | 12.1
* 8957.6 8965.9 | 12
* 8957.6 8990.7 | 11.9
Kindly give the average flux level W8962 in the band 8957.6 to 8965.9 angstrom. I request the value 12.3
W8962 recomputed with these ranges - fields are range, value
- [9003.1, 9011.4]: 11.8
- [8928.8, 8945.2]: 12.5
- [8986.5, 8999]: 12.1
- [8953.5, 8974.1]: 12.1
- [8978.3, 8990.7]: 12.2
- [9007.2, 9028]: 11.9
